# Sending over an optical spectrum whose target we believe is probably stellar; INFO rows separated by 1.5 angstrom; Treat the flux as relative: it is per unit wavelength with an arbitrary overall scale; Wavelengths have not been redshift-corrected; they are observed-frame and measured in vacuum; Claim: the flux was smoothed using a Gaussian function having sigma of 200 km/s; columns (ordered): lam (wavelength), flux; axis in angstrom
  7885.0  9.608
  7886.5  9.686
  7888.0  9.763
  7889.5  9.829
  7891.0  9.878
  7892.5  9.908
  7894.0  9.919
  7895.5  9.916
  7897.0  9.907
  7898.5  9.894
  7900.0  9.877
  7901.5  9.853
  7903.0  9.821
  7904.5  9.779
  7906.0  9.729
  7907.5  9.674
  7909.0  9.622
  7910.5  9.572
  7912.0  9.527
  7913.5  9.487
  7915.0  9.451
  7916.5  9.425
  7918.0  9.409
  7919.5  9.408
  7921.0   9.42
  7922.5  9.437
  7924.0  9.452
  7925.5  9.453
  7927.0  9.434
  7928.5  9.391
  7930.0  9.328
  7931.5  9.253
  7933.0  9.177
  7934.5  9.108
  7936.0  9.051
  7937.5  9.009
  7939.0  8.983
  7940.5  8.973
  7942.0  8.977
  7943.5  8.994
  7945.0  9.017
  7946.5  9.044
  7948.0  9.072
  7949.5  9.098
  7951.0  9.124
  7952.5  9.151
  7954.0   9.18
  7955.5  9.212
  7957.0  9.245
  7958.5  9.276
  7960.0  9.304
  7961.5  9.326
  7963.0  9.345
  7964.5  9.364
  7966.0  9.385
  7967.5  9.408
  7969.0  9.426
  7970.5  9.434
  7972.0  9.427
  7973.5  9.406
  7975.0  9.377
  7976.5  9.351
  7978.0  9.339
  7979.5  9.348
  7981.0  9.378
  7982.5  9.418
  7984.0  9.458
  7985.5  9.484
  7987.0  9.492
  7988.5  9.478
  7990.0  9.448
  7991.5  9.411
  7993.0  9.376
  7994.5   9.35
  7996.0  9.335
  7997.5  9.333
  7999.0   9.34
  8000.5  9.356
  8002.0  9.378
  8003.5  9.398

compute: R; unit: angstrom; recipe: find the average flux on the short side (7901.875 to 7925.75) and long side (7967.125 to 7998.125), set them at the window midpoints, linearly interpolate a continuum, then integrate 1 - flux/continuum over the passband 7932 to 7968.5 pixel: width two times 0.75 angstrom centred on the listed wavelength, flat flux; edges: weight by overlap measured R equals 1.2 angstrom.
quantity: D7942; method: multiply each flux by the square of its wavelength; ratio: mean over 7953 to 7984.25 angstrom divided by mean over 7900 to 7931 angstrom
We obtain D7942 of 0.99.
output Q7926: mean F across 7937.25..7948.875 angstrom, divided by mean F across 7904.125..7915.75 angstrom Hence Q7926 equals 0.9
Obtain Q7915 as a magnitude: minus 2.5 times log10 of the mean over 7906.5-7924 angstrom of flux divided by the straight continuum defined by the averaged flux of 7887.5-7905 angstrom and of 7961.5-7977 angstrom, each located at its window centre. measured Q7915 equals 0.03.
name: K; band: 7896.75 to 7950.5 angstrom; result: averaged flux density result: 9.39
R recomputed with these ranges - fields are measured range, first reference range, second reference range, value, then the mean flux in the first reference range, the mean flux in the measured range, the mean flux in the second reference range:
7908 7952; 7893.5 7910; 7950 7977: 1.5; 9.81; 9.27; 9.32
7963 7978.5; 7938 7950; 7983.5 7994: -0.2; 9.02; 9.39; 9.45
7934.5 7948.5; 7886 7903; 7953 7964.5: 0.6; 9.86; 9.02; 9.27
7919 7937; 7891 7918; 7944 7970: 0.3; 9.72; 9.32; 9.23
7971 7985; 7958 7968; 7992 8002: -0.1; 9.34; 9.39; 9.35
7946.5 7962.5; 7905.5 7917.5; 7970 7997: 0.5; 9.55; 9.19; 9.41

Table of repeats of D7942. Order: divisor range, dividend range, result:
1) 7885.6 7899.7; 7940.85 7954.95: 0.93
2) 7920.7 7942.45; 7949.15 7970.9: 1.01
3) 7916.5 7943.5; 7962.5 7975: 1.03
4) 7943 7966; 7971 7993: 1.03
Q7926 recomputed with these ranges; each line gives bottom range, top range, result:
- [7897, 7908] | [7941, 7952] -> 0.92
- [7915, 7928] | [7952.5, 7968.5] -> 0.99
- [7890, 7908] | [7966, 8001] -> 0.95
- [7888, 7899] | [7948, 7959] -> 0.93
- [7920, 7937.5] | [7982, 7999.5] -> 1.01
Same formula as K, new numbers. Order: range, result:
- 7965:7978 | 9.4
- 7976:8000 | 9.4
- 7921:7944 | 9.21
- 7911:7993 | 9.3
